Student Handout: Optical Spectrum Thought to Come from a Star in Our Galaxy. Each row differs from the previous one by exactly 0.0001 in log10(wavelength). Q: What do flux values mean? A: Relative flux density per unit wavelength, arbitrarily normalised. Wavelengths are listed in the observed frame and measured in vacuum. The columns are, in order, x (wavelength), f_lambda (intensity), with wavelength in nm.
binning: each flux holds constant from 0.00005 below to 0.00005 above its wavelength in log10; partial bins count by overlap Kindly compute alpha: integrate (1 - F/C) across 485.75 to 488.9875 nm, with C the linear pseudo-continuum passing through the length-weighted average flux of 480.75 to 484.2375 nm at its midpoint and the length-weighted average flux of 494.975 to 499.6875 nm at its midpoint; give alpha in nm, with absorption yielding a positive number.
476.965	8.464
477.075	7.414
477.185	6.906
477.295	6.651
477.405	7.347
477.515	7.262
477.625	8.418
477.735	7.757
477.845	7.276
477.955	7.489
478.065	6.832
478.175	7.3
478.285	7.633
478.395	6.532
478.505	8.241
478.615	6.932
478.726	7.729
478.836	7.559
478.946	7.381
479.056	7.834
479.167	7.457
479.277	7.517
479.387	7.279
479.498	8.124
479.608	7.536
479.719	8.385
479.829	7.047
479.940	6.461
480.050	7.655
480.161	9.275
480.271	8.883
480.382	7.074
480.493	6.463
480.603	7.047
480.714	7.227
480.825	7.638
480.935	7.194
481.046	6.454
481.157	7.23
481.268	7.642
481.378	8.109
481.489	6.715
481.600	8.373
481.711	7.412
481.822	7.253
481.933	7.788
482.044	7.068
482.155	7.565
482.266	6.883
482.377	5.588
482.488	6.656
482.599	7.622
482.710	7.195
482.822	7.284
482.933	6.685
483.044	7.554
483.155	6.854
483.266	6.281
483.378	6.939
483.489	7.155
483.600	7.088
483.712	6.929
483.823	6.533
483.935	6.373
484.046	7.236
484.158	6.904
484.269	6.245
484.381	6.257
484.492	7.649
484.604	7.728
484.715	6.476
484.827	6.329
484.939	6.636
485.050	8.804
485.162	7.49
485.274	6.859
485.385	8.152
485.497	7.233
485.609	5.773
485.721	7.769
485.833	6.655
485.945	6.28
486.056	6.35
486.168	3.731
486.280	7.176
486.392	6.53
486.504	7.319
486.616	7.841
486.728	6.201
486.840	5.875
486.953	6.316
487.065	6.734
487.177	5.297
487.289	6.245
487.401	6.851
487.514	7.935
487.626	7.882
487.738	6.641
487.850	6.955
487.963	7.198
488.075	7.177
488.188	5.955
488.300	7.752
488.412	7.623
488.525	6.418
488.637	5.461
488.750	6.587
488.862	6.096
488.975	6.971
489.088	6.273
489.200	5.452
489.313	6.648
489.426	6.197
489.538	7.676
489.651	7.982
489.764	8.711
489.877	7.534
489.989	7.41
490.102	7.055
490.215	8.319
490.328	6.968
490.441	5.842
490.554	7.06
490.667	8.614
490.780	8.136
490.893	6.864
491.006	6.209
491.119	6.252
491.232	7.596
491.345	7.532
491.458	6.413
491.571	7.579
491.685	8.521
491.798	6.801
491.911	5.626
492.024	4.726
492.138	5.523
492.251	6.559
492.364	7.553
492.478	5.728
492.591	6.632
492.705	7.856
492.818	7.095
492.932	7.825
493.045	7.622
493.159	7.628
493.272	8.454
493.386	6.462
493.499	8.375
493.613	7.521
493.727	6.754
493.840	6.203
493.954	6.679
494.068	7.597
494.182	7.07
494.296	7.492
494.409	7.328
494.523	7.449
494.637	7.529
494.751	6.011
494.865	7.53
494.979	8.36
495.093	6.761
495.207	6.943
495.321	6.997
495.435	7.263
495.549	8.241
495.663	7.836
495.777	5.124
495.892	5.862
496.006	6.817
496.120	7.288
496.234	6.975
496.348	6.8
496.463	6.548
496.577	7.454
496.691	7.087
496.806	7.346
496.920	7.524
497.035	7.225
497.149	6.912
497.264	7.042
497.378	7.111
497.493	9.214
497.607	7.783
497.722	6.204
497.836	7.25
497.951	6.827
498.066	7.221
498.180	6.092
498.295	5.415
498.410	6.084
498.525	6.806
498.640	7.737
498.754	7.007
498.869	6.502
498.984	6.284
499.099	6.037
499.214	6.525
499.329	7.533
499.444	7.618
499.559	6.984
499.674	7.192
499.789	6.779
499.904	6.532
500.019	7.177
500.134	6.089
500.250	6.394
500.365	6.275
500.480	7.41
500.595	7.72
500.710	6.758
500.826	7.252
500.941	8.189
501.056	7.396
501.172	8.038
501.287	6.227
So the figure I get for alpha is 0.20 nm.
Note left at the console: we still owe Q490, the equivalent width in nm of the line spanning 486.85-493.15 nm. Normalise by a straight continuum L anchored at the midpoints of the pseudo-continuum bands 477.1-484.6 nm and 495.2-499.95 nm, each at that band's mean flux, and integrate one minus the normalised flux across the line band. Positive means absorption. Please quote 0.160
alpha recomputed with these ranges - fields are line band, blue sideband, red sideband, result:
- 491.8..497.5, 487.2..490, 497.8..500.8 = -0.18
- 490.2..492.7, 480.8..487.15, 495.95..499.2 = 0.03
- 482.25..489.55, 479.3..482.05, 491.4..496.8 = 0.55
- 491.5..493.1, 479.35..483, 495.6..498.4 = 0.05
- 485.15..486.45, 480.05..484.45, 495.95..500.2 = 0.09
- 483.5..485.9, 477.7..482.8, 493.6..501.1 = 0.10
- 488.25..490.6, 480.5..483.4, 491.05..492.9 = -0.03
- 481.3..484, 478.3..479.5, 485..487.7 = 0.02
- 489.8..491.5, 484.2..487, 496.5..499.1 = -0.09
